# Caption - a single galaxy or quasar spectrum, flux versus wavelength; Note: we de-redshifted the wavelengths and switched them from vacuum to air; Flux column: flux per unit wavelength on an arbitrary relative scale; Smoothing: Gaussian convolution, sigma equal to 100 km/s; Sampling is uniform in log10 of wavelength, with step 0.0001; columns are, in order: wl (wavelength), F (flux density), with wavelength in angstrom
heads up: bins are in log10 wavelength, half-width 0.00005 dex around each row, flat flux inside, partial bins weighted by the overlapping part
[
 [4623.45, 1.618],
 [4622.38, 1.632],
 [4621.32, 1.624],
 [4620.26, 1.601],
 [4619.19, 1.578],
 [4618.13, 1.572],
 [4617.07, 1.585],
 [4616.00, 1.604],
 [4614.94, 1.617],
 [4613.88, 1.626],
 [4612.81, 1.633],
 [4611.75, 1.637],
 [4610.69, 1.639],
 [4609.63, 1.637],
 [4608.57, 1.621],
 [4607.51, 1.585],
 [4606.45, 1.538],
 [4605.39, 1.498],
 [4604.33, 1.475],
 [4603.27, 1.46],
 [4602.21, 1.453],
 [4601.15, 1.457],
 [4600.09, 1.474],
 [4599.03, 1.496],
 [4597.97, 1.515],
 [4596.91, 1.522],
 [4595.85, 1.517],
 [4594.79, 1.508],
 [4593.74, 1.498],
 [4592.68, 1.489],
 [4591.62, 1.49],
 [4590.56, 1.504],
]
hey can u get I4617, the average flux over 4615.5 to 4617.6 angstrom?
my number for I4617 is 1.59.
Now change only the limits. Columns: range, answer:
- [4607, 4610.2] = 1.62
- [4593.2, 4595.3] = 1.51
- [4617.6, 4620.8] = 1.59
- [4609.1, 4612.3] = 1.64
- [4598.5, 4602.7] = 1.47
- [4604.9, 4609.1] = 1.56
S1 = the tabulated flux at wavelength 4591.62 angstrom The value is 1.49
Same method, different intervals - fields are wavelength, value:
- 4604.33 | 1.475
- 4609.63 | 1.637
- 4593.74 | 1.498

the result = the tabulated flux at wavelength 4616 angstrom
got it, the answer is 1.604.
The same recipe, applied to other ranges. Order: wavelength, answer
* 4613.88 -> 1.626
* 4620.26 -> 1.601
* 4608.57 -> 1.621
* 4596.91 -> 1.522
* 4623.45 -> 1.618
